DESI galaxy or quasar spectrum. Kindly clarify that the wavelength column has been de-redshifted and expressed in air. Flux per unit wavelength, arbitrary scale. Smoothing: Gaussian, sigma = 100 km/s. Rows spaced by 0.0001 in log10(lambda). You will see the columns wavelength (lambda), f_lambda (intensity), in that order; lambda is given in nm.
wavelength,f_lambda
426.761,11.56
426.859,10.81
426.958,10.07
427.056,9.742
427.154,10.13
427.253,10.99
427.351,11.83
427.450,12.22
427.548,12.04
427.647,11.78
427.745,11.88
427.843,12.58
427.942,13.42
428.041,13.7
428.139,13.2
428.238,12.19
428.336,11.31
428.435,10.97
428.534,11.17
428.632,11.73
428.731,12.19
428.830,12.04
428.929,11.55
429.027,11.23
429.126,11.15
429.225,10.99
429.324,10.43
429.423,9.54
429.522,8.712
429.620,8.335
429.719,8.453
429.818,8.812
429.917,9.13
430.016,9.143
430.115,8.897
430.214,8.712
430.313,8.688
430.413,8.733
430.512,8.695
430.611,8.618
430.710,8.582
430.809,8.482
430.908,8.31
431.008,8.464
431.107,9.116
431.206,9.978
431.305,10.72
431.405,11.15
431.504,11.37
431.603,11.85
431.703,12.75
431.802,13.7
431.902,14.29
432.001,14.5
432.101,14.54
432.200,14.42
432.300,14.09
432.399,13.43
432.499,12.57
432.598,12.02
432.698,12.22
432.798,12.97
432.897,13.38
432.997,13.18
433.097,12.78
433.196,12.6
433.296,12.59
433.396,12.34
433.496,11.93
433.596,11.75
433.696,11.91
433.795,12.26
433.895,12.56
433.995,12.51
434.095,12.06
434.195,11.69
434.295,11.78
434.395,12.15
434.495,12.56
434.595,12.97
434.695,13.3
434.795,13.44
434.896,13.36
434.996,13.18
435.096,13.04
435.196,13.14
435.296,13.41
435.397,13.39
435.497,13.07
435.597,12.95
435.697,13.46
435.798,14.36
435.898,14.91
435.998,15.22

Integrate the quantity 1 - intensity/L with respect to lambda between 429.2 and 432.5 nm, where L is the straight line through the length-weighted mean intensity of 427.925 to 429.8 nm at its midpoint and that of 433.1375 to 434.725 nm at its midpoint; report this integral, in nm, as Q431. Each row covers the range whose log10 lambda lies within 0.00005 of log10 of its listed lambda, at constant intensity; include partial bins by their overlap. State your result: 0.312 nm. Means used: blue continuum 11.1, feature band 10.5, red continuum 12.3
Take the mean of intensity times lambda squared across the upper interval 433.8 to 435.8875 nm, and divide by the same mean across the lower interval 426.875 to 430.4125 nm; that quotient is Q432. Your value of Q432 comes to 1.23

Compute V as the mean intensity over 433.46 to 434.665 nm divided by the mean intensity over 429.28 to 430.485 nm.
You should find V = 1.36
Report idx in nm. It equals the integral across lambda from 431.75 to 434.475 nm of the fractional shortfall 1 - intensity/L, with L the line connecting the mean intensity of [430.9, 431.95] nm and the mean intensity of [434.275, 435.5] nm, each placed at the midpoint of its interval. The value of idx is -0.18 nm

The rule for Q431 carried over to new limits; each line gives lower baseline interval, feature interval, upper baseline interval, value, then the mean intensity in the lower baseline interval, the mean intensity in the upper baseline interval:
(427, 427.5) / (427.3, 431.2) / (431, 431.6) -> 0.10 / 11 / 10.4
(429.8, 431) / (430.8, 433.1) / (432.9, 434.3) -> -0.36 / 8.72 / 12.3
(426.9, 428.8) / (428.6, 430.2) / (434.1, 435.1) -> 0.25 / 11.7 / 12.7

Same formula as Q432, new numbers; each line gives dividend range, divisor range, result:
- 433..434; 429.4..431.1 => 1.44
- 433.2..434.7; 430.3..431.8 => 1.26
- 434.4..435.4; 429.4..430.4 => 1.52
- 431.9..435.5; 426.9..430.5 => 1.23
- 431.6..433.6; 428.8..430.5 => 1.38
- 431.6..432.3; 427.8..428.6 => 1.15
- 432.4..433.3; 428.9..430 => 1.32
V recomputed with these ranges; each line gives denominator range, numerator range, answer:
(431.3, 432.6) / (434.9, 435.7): 1.01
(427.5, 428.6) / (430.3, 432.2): 0.89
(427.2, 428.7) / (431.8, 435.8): 1.07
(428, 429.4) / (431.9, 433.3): 1.14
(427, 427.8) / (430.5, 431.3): 0.79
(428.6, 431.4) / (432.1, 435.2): 1.32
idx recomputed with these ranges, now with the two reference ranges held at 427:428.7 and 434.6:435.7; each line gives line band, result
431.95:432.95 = -0.06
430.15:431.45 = 0.35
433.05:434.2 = 0.06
